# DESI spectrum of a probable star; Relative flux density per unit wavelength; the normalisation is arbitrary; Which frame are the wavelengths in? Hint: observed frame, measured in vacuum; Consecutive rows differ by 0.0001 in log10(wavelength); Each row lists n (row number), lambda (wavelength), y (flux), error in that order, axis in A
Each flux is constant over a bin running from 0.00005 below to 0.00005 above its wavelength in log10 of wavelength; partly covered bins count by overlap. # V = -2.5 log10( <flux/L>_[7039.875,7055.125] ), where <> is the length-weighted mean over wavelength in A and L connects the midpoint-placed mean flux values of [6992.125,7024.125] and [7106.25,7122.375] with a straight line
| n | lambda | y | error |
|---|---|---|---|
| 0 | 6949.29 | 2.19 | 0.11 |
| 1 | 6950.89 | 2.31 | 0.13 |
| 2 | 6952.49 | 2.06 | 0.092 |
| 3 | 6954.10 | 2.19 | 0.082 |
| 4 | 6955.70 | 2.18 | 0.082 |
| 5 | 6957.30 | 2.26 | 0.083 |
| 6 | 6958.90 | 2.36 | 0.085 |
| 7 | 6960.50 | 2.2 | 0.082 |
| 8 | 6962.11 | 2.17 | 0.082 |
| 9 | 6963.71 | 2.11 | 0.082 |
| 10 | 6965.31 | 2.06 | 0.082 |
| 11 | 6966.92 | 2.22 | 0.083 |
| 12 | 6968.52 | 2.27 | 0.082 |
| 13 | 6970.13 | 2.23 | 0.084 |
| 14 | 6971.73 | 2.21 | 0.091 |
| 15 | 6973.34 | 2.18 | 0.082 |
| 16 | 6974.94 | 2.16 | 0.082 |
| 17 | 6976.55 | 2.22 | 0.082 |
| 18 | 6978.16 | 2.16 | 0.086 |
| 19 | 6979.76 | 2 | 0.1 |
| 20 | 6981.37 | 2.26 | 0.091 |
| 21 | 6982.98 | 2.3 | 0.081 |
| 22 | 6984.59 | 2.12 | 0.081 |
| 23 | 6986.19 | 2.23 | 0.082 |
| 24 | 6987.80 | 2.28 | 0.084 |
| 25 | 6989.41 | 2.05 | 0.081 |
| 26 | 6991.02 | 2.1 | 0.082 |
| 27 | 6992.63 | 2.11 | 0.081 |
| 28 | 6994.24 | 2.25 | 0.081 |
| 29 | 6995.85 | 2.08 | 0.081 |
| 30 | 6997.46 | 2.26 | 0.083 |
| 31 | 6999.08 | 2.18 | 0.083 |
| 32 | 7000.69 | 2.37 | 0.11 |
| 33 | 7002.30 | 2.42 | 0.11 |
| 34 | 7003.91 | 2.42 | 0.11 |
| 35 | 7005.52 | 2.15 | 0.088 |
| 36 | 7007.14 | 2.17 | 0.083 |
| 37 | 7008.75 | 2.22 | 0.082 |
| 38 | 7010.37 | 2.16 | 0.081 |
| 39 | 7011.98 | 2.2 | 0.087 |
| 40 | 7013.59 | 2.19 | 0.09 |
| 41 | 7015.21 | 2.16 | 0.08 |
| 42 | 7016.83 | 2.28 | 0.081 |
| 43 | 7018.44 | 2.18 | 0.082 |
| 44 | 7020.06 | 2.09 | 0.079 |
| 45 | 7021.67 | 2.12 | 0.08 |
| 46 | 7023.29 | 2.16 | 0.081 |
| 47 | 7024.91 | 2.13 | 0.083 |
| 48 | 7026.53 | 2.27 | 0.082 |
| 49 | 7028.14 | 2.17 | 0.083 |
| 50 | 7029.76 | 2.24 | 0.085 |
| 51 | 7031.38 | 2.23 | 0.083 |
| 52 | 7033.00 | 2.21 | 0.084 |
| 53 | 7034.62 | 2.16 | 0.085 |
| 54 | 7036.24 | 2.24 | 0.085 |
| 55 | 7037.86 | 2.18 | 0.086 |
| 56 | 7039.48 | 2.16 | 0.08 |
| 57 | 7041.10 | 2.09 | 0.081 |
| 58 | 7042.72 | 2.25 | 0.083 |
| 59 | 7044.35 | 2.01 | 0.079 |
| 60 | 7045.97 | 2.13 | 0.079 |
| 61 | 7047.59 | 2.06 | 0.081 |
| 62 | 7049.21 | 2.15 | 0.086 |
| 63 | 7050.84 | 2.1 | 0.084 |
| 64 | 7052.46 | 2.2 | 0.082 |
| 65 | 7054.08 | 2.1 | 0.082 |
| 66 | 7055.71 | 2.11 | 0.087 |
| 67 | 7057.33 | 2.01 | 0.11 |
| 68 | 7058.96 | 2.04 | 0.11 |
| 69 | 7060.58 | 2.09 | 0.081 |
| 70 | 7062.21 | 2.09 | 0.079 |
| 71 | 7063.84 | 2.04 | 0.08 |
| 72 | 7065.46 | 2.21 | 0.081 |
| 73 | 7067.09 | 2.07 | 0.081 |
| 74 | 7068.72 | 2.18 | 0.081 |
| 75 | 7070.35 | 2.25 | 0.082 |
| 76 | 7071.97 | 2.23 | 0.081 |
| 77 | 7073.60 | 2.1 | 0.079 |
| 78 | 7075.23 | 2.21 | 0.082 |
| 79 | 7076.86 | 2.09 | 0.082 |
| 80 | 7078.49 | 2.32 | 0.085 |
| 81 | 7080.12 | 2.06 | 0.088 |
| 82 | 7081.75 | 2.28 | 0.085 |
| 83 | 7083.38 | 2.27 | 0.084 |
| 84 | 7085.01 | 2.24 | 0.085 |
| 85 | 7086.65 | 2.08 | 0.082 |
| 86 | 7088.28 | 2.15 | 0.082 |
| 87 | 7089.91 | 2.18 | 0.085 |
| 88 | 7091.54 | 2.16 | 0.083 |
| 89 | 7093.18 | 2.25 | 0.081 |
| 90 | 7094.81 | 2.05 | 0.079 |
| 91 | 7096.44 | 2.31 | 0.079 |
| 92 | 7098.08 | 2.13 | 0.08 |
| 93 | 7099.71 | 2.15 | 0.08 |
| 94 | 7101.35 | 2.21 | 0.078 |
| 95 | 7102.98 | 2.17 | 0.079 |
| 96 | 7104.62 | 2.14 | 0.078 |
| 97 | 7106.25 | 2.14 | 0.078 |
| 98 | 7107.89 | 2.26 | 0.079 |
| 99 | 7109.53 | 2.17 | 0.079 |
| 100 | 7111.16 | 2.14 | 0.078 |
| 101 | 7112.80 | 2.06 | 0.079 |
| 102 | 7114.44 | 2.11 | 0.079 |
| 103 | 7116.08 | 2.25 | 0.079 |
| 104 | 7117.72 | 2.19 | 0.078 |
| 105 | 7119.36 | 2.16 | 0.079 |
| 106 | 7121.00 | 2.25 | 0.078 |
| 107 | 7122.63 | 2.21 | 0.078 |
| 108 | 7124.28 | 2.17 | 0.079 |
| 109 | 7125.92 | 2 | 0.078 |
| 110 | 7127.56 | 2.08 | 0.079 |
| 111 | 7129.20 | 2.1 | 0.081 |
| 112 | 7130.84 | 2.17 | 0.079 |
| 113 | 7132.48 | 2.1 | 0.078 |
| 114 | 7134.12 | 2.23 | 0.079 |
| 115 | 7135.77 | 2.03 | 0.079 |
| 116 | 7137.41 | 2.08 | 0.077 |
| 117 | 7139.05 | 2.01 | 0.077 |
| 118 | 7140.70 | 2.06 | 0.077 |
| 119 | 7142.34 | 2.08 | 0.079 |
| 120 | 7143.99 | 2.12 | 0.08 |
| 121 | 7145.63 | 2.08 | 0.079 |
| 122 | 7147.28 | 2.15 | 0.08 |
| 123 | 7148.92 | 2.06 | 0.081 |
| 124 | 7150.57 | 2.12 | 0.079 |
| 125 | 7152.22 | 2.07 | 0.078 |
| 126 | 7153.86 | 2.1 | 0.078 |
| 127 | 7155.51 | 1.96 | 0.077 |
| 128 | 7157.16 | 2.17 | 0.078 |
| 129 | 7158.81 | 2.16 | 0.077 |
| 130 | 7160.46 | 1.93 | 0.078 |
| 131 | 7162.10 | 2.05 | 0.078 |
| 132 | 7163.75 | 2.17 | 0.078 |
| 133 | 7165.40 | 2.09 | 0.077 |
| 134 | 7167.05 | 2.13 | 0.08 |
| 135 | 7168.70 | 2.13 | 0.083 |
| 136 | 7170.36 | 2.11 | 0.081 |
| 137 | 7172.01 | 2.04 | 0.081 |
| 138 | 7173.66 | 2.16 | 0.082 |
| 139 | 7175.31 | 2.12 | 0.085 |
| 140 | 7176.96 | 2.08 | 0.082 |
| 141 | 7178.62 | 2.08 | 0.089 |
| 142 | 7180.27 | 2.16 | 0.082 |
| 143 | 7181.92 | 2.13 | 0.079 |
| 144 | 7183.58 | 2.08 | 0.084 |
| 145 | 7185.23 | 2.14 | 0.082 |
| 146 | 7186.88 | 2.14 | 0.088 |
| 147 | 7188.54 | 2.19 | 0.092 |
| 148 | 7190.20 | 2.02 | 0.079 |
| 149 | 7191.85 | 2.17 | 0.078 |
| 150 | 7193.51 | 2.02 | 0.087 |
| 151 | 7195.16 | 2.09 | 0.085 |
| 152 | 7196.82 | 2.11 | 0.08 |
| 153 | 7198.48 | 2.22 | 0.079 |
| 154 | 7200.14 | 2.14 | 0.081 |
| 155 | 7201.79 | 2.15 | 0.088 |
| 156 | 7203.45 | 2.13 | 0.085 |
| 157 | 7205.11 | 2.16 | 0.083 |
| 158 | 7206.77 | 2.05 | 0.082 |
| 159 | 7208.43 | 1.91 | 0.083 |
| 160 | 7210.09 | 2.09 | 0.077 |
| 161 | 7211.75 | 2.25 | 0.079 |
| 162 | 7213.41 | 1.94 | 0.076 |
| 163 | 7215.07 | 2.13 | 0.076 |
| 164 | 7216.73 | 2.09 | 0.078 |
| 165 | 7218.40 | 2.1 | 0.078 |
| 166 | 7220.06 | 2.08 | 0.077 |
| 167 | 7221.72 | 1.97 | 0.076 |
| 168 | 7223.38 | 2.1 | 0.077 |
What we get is 0.04 mag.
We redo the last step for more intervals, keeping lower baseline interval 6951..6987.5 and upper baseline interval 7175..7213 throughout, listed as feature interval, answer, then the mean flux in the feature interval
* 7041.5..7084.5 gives 0.009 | 2.14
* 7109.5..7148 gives 0.006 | 2.12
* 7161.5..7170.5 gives 0.005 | 2.11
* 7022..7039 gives -0.013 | 2.2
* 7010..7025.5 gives 0.003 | 2.17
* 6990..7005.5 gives -0.027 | 2.24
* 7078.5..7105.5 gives -0.016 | 2.18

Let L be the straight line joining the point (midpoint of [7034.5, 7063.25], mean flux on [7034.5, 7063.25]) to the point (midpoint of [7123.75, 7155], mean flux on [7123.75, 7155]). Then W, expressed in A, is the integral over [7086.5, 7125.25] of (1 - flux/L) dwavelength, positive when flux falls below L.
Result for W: -1.3 A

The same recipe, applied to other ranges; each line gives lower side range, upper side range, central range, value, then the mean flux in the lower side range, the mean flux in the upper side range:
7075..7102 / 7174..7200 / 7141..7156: 0.42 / 2.18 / 2.12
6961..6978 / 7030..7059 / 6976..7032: -0.93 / 2.18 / 2.14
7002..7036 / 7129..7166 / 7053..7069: 0.55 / 2.2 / 2.09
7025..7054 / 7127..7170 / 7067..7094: -0.61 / 2.17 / 2.09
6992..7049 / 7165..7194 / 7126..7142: 0.33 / 2.19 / 2.11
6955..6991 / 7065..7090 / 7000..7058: 0.15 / 2.19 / 2.18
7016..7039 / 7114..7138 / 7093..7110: -0.18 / 2.19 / 2.14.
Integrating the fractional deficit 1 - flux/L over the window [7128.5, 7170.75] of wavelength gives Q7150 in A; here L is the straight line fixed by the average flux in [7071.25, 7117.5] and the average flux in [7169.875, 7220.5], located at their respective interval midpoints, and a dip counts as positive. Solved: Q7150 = 0.8 A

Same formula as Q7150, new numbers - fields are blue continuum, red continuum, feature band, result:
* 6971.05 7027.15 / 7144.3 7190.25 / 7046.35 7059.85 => 0.42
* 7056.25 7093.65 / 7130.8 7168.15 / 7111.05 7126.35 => -0.30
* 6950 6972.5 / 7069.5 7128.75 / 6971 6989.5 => 0.10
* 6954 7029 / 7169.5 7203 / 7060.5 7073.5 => 0.12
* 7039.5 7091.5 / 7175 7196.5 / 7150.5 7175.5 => 0.26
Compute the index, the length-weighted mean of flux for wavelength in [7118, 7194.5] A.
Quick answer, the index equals 2.11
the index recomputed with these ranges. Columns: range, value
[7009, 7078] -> 2.15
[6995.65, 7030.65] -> 2.21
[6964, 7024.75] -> 2.19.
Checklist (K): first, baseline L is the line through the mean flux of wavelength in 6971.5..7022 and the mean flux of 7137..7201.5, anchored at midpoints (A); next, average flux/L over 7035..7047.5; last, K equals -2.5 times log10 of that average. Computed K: 0.013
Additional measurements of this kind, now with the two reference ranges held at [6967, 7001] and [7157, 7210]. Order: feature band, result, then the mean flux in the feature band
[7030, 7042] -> -0.009 mag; 2.18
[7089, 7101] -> -0.017 mag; 2.18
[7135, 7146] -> 0.030 mag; 2.07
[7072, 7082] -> -0.012 mag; 2.17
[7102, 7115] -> -0.007 mag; 2.15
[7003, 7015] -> -0.018 mag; 2.21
